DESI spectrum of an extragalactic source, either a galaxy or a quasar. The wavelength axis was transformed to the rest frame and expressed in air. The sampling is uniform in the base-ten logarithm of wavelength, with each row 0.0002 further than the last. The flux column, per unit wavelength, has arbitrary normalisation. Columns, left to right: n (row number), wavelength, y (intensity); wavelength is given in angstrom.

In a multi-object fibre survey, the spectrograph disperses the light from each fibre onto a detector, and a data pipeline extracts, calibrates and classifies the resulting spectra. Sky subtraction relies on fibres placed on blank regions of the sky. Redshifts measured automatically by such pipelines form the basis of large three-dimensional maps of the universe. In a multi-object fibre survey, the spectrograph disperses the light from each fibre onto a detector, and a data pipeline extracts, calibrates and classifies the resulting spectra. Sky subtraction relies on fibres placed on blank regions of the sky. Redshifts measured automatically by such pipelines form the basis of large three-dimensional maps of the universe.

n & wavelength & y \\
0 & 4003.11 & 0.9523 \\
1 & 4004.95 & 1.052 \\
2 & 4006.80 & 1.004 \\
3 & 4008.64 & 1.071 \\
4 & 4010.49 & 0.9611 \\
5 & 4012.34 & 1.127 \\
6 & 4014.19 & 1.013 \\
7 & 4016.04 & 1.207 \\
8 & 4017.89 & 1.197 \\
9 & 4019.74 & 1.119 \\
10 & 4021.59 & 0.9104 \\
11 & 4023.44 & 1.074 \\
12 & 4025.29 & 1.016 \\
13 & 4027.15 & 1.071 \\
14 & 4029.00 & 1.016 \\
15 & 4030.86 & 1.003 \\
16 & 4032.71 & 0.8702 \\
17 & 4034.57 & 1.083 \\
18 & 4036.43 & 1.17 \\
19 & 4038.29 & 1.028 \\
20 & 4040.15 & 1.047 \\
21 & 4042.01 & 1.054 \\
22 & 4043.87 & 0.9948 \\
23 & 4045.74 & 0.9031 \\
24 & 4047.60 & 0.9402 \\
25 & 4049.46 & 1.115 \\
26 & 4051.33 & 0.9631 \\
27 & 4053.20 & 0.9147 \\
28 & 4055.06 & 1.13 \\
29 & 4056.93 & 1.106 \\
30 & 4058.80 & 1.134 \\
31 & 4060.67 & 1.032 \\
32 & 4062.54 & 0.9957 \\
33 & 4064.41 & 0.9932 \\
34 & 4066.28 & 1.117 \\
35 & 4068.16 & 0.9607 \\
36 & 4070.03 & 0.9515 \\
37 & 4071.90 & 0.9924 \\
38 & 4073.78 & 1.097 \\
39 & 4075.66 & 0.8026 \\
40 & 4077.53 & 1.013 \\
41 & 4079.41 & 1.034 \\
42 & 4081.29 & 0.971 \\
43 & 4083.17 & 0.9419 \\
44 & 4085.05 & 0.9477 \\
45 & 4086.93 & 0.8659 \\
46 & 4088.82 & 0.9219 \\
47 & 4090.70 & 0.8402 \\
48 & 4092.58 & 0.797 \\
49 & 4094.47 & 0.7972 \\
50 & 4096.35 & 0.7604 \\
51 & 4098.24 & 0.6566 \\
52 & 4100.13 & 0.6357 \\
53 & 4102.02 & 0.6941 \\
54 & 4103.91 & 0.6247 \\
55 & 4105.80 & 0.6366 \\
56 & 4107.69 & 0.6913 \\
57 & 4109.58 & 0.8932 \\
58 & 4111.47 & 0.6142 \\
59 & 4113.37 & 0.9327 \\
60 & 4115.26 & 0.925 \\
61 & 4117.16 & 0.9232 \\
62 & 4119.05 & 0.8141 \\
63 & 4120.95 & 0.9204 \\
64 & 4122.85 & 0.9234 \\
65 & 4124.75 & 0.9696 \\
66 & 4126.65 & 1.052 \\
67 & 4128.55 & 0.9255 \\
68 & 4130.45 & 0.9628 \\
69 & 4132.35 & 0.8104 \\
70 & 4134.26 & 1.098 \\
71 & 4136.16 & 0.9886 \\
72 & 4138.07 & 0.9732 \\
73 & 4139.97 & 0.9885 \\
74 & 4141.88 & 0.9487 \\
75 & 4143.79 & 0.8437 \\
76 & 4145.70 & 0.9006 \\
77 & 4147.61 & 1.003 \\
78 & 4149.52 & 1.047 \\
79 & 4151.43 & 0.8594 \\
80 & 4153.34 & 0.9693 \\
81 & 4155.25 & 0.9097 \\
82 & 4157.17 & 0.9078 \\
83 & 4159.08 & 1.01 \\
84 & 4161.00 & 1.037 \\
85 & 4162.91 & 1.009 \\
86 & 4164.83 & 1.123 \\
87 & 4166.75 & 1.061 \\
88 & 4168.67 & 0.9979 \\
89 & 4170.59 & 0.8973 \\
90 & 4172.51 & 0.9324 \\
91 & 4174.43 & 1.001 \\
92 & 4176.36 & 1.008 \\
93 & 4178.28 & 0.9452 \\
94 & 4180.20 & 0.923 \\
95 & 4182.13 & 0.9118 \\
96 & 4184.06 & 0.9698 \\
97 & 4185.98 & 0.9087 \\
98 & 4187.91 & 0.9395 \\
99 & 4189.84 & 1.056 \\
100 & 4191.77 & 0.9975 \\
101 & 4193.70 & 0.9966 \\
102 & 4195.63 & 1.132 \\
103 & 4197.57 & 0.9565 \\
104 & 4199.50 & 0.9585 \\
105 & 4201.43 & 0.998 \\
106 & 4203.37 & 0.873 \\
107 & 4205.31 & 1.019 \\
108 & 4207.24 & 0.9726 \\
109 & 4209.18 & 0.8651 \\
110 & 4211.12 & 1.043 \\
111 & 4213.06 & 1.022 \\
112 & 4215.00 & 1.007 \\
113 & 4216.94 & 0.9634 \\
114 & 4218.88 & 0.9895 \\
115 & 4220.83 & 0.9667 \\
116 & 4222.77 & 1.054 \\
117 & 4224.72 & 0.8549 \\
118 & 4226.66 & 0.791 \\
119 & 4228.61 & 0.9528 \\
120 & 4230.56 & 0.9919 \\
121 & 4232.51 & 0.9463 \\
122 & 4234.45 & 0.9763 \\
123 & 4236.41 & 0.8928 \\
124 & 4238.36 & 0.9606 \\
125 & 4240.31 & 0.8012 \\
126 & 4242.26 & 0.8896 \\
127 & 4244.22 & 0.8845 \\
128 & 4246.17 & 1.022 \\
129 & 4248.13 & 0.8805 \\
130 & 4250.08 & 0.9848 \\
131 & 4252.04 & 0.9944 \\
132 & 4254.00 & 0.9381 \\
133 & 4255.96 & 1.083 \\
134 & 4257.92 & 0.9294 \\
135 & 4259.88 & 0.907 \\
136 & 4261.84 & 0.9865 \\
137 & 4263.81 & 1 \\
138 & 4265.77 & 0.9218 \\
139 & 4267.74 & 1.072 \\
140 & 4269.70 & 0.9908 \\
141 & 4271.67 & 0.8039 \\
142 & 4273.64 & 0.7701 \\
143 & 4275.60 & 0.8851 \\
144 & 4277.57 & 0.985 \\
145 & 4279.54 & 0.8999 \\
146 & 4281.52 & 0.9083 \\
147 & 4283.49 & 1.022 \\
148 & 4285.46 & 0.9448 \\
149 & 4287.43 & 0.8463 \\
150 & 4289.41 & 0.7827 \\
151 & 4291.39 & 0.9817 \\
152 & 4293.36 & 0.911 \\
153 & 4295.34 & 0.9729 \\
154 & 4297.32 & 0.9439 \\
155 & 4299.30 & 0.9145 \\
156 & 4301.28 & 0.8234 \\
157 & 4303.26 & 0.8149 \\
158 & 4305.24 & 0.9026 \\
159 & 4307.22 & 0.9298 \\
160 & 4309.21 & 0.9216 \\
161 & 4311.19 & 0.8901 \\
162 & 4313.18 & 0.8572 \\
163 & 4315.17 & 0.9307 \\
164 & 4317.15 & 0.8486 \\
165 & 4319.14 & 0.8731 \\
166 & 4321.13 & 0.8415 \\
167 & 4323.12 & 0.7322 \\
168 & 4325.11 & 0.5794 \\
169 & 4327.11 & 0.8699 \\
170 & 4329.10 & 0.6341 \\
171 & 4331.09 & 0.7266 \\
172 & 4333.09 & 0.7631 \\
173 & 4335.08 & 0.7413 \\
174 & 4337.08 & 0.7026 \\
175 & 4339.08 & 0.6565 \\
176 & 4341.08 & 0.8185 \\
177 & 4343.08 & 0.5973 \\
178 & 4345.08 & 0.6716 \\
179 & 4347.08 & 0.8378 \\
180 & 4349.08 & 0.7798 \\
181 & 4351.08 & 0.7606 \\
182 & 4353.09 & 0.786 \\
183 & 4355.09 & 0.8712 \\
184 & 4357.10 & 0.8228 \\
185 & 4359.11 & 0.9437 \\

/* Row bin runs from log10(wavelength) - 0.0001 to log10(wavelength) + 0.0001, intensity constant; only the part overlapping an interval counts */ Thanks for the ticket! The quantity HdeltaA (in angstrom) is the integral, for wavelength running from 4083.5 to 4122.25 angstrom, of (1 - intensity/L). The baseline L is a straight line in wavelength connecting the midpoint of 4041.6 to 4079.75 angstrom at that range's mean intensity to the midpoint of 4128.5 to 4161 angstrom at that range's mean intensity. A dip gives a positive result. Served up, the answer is 7.2 angstrom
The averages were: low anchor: 1.01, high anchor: 0.953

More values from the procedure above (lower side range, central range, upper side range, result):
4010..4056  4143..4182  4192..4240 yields 0.7 angstrom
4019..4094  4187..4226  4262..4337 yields -2.7 angstrom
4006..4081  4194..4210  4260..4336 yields -0.7 angstrom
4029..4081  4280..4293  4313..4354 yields -1.8 angstrom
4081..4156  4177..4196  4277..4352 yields -2.5 angstrom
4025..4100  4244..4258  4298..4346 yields -2.1 angstrom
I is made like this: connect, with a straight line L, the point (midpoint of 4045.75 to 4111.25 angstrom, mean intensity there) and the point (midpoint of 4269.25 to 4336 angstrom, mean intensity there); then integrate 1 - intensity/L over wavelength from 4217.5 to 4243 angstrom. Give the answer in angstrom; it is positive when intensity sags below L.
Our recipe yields -1.6 angstrom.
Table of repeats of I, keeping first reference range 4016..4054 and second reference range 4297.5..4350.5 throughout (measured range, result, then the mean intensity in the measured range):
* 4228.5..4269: -4.57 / 0.954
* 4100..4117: 3.81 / 0.752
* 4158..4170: -1.41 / 1.03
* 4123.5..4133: 0.07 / 0.948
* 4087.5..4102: 3.12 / 0.77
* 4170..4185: -0.58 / 0.95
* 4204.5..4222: -1.94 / 0.984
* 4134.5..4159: -0.32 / 0.952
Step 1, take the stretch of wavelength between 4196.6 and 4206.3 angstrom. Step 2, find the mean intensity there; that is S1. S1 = 0.961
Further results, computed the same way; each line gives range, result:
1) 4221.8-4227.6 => 0.901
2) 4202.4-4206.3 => 0.946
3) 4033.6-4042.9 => 1.08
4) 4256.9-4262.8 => 0.942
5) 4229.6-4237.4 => 0.952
